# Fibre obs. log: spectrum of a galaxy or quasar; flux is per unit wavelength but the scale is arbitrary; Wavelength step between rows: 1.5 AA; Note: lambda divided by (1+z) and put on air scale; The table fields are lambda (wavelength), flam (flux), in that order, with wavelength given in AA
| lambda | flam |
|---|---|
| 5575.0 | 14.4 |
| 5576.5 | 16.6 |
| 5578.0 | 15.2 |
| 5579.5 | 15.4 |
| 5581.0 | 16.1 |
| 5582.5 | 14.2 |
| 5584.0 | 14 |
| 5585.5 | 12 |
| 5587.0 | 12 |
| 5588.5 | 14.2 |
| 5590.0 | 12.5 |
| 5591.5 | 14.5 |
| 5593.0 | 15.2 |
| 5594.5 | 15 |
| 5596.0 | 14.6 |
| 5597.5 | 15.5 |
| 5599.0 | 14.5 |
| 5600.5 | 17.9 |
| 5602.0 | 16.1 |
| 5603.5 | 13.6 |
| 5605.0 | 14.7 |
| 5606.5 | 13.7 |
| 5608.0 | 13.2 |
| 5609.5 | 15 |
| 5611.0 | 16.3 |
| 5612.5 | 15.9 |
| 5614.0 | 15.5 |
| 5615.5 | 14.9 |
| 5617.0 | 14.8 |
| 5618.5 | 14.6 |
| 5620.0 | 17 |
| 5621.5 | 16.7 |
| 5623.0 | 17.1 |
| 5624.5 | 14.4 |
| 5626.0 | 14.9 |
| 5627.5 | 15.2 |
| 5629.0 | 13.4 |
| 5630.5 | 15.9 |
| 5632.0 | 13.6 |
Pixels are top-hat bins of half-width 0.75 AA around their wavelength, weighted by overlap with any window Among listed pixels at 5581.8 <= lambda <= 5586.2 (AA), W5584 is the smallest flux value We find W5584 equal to 12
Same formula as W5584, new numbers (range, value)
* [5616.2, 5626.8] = 14.4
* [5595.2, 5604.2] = 13.6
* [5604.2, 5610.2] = 13.2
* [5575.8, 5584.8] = 14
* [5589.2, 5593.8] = 12.5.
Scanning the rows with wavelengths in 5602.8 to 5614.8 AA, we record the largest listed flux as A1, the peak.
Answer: 16.3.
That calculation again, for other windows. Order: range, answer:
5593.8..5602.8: 17.9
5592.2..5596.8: 15.2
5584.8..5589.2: 14.2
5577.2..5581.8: 16.1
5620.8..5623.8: 17.1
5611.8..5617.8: 15.9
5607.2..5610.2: 15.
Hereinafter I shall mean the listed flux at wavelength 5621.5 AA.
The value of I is 16.7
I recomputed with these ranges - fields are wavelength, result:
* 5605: 14.7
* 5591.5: 14.5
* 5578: 15.2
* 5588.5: 14.2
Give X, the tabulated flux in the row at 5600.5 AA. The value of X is 17.9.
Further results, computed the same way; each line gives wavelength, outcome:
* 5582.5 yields 14.2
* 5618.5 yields 14.6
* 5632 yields 13.6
